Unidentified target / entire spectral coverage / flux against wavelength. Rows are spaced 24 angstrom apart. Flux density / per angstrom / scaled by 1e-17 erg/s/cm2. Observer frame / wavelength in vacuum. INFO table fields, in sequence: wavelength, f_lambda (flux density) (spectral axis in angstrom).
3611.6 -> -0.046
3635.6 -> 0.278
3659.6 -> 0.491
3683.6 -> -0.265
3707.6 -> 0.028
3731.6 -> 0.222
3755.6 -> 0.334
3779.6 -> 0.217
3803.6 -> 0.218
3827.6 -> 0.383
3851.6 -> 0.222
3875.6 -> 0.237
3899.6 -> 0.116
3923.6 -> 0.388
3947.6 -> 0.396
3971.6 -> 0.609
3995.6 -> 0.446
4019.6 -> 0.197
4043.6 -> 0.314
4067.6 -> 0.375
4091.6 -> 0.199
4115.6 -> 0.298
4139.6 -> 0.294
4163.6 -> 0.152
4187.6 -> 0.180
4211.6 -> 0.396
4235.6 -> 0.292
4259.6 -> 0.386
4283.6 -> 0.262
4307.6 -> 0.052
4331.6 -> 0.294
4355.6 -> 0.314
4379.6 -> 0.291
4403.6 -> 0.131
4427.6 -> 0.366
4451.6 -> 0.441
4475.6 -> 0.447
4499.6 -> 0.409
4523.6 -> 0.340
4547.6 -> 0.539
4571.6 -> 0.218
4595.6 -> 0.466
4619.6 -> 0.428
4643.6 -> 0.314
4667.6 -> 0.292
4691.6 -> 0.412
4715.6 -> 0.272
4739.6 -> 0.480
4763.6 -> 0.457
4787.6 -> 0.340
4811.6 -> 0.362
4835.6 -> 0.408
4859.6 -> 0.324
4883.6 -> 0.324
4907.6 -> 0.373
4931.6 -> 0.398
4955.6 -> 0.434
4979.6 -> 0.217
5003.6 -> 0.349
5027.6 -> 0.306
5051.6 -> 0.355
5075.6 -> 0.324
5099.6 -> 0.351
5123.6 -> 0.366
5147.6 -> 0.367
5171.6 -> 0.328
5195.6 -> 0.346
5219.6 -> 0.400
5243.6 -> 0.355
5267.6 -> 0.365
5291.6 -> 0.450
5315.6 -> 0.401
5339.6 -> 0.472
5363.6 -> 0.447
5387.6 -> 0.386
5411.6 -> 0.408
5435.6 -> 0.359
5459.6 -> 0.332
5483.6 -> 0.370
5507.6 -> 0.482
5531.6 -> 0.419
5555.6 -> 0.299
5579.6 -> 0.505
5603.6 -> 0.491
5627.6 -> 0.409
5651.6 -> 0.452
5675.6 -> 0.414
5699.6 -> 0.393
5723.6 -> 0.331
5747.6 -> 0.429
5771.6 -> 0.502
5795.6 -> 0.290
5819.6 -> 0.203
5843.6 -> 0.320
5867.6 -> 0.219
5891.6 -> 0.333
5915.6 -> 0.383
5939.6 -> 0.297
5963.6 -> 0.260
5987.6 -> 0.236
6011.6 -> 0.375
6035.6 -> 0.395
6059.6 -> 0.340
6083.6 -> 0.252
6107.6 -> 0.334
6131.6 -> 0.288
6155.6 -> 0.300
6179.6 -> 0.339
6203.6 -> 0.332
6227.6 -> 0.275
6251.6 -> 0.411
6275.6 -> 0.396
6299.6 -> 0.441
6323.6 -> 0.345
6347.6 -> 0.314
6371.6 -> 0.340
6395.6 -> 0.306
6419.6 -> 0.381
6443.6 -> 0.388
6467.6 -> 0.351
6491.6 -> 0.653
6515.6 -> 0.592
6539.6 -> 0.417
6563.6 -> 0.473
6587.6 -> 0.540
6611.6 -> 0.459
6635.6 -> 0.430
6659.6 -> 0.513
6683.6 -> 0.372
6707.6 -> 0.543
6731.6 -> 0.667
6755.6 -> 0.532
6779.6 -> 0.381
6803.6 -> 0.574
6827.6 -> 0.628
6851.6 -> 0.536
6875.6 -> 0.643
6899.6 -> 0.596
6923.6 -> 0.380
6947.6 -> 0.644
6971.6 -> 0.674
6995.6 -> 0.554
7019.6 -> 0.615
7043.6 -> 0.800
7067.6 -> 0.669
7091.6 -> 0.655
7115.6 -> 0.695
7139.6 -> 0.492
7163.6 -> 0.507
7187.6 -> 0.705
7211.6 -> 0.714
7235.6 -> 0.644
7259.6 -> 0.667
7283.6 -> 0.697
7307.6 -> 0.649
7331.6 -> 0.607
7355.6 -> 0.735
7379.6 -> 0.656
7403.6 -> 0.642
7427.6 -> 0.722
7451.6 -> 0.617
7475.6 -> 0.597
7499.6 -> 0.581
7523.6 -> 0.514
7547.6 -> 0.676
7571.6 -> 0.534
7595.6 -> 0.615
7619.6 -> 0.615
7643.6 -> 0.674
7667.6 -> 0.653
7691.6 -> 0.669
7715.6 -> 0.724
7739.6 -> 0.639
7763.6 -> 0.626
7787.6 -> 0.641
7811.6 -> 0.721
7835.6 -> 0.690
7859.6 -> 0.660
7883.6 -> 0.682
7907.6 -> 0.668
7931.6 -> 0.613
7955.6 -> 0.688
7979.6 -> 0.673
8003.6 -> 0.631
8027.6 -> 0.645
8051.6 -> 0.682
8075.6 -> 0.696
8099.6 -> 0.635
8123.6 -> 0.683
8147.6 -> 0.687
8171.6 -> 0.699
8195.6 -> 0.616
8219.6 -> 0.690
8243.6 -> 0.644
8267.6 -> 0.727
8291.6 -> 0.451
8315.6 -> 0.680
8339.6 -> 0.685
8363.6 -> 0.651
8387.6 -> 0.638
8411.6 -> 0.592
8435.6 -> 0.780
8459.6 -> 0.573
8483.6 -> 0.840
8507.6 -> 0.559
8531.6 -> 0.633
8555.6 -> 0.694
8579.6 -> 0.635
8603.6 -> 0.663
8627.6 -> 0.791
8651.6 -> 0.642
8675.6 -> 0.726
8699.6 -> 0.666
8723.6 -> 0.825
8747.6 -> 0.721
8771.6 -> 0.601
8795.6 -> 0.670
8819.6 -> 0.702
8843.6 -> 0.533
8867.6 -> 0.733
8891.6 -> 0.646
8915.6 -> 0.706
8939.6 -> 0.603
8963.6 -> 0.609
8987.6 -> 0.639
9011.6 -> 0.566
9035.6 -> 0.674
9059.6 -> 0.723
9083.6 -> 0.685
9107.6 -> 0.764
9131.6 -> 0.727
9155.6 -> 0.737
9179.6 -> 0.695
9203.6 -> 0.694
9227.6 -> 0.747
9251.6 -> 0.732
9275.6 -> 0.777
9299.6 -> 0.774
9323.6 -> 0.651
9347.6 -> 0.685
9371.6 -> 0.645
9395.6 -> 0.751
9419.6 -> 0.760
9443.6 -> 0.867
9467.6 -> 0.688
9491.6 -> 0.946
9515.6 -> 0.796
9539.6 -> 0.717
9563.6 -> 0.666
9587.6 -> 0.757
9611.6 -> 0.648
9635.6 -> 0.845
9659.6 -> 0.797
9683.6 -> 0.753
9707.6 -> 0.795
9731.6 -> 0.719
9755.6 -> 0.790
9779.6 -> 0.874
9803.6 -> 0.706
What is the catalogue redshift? 0.743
